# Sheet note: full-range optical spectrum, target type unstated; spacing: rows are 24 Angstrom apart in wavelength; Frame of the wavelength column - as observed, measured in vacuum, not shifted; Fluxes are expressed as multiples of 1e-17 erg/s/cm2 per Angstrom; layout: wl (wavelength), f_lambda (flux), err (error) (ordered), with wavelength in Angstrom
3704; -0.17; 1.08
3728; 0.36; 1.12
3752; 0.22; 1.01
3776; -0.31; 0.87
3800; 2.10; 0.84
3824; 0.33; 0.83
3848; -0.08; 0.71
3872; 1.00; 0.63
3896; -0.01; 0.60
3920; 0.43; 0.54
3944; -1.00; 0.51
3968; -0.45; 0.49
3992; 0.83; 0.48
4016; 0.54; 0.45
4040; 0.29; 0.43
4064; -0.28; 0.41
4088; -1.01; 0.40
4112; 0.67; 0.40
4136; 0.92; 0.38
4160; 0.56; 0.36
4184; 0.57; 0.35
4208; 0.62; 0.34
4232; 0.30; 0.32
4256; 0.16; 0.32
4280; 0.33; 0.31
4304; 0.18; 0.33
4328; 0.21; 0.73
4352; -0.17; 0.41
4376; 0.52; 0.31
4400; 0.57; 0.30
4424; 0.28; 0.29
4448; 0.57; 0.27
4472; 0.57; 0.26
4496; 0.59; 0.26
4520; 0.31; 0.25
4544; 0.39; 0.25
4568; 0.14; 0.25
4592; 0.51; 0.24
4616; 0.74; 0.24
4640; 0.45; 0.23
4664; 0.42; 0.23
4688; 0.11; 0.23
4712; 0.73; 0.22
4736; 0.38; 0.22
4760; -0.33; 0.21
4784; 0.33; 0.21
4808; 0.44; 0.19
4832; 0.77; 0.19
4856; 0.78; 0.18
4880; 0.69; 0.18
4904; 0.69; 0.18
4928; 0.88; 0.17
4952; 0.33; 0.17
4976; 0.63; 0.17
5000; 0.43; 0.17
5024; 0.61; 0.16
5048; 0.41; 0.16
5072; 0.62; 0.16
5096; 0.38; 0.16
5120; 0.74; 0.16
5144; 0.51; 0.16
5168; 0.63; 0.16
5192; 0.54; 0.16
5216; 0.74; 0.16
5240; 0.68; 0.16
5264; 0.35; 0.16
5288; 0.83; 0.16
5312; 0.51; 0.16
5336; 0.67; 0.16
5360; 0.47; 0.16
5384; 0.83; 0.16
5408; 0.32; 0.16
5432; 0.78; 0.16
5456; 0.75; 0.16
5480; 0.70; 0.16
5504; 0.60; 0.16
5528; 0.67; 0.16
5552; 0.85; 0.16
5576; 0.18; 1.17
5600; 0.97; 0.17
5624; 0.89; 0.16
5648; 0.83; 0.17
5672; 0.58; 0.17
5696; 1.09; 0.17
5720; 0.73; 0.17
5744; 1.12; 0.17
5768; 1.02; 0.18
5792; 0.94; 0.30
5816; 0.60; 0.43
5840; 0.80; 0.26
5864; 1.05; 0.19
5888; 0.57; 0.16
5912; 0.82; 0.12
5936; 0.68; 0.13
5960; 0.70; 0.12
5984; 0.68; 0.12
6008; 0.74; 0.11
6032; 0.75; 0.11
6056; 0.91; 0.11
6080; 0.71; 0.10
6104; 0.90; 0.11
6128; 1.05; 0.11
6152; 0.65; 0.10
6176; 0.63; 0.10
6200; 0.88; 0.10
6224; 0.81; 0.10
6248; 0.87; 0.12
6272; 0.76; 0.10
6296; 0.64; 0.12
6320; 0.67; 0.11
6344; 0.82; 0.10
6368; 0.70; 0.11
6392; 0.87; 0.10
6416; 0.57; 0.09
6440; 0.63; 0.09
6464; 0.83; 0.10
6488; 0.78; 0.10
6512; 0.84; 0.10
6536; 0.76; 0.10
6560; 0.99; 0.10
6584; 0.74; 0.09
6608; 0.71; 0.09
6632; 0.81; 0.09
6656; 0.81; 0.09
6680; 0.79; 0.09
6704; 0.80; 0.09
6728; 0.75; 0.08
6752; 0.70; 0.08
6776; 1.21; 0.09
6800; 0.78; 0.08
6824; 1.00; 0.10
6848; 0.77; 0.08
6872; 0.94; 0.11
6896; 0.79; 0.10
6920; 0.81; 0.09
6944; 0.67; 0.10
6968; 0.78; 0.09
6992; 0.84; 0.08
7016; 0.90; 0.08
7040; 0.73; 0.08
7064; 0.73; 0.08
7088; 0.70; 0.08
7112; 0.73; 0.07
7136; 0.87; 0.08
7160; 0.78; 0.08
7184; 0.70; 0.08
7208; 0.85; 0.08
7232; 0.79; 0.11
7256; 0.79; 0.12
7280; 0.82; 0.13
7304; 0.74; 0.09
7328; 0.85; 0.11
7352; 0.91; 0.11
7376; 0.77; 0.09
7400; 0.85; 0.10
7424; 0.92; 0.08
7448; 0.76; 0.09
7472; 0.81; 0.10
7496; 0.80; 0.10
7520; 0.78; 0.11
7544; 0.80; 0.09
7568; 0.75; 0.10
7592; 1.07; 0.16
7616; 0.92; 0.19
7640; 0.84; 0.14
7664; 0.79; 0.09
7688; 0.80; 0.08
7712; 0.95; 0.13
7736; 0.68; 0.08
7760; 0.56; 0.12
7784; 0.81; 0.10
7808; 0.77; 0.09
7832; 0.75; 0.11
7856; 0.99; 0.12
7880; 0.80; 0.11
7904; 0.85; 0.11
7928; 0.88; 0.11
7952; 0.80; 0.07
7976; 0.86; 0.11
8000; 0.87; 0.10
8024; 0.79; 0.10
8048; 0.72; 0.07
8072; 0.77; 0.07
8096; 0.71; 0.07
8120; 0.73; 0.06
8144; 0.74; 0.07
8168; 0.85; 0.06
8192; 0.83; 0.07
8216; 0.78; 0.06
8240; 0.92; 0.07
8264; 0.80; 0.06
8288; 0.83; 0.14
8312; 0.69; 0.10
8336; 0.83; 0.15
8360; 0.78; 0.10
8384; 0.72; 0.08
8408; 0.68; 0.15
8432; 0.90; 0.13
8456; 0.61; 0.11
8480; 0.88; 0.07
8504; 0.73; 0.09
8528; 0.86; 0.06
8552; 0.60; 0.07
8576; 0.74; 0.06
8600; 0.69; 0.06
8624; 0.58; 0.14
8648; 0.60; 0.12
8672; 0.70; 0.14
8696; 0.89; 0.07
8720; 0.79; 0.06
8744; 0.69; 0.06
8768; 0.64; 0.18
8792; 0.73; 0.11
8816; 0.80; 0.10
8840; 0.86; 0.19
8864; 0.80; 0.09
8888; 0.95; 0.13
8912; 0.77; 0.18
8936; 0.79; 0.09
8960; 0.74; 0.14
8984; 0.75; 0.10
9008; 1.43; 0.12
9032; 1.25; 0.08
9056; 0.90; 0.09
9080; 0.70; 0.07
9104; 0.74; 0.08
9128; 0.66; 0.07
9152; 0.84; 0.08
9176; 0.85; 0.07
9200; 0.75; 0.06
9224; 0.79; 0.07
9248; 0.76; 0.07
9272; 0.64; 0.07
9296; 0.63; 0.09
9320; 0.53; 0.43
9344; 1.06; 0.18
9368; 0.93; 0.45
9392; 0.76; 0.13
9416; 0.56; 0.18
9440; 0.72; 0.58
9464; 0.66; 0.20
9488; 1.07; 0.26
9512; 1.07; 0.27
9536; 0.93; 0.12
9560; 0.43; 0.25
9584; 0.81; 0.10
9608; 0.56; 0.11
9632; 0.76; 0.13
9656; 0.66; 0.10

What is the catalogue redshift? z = 0.374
